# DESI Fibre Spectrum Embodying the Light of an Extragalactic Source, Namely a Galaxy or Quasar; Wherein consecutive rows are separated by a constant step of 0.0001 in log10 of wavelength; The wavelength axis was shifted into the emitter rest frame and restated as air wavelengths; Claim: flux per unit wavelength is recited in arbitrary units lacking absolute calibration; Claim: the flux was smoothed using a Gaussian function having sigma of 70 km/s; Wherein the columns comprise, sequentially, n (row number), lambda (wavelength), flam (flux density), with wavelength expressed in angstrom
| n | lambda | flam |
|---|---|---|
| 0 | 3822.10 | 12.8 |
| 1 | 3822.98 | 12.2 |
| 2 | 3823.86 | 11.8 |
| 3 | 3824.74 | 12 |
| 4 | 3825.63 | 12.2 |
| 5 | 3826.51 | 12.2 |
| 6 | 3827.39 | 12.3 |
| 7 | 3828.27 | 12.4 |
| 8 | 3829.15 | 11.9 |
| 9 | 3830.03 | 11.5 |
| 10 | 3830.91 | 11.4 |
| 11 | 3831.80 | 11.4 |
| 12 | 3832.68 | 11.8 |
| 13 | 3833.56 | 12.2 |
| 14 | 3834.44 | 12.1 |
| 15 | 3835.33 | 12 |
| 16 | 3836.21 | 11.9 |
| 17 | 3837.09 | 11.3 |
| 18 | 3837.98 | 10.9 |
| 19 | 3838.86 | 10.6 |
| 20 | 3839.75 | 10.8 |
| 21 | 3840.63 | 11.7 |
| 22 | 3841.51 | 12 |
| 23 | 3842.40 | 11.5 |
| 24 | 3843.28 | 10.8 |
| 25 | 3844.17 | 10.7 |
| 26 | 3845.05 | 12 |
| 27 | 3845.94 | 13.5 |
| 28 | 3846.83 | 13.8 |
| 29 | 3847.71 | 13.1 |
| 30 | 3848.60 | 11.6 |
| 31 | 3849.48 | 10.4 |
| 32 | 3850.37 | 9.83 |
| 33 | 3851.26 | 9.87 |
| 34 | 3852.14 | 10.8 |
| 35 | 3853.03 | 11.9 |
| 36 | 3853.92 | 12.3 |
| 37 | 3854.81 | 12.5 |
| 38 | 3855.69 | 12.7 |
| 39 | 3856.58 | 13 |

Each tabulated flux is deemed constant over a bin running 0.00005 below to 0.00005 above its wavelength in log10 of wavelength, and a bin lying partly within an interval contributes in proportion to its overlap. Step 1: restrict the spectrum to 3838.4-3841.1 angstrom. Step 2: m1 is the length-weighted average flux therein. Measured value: 11.1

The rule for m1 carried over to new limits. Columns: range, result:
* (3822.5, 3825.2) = 12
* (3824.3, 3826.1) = 12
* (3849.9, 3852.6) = 10.2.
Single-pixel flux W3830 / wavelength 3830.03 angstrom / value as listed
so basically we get 11.5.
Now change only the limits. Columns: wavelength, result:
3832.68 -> 11.8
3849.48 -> 10.4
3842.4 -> 11.5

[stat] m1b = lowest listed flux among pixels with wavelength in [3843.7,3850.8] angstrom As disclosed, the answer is 9.83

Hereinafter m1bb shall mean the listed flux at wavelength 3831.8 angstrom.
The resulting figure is 11.4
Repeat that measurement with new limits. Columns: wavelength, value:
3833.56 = 12.2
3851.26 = 9.87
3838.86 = 10.6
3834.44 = 12.1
